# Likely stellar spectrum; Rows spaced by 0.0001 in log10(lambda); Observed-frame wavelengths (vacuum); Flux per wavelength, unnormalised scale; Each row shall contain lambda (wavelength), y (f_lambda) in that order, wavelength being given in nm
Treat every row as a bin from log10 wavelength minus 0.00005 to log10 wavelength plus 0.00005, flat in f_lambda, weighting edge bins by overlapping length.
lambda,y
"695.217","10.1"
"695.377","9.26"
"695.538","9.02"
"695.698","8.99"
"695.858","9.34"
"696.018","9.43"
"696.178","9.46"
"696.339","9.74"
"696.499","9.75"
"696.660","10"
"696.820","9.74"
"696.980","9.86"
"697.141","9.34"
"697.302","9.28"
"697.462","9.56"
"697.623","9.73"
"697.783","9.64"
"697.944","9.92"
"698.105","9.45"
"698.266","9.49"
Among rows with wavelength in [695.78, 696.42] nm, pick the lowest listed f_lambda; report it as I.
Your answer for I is 9.34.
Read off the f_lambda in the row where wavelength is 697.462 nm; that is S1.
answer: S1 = 9.56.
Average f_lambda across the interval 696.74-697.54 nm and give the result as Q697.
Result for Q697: 9.56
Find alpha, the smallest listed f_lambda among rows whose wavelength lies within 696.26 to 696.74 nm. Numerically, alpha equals 9.74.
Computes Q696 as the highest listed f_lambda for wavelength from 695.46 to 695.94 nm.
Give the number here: 9.34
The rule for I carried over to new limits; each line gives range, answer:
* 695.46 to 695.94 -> 8.99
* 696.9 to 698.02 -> 9.28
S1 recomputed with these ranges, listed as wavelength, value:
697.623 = 9.73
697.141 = 9.34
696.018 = 9.43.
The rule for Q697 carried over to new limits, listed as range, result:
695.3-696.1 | 9.21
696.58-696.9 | 9.89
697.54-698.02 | 9.76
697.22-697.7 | 9.52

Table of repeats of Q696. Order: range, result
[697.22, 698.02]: 9.92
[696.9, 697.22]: 9.86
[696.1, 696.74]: 10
